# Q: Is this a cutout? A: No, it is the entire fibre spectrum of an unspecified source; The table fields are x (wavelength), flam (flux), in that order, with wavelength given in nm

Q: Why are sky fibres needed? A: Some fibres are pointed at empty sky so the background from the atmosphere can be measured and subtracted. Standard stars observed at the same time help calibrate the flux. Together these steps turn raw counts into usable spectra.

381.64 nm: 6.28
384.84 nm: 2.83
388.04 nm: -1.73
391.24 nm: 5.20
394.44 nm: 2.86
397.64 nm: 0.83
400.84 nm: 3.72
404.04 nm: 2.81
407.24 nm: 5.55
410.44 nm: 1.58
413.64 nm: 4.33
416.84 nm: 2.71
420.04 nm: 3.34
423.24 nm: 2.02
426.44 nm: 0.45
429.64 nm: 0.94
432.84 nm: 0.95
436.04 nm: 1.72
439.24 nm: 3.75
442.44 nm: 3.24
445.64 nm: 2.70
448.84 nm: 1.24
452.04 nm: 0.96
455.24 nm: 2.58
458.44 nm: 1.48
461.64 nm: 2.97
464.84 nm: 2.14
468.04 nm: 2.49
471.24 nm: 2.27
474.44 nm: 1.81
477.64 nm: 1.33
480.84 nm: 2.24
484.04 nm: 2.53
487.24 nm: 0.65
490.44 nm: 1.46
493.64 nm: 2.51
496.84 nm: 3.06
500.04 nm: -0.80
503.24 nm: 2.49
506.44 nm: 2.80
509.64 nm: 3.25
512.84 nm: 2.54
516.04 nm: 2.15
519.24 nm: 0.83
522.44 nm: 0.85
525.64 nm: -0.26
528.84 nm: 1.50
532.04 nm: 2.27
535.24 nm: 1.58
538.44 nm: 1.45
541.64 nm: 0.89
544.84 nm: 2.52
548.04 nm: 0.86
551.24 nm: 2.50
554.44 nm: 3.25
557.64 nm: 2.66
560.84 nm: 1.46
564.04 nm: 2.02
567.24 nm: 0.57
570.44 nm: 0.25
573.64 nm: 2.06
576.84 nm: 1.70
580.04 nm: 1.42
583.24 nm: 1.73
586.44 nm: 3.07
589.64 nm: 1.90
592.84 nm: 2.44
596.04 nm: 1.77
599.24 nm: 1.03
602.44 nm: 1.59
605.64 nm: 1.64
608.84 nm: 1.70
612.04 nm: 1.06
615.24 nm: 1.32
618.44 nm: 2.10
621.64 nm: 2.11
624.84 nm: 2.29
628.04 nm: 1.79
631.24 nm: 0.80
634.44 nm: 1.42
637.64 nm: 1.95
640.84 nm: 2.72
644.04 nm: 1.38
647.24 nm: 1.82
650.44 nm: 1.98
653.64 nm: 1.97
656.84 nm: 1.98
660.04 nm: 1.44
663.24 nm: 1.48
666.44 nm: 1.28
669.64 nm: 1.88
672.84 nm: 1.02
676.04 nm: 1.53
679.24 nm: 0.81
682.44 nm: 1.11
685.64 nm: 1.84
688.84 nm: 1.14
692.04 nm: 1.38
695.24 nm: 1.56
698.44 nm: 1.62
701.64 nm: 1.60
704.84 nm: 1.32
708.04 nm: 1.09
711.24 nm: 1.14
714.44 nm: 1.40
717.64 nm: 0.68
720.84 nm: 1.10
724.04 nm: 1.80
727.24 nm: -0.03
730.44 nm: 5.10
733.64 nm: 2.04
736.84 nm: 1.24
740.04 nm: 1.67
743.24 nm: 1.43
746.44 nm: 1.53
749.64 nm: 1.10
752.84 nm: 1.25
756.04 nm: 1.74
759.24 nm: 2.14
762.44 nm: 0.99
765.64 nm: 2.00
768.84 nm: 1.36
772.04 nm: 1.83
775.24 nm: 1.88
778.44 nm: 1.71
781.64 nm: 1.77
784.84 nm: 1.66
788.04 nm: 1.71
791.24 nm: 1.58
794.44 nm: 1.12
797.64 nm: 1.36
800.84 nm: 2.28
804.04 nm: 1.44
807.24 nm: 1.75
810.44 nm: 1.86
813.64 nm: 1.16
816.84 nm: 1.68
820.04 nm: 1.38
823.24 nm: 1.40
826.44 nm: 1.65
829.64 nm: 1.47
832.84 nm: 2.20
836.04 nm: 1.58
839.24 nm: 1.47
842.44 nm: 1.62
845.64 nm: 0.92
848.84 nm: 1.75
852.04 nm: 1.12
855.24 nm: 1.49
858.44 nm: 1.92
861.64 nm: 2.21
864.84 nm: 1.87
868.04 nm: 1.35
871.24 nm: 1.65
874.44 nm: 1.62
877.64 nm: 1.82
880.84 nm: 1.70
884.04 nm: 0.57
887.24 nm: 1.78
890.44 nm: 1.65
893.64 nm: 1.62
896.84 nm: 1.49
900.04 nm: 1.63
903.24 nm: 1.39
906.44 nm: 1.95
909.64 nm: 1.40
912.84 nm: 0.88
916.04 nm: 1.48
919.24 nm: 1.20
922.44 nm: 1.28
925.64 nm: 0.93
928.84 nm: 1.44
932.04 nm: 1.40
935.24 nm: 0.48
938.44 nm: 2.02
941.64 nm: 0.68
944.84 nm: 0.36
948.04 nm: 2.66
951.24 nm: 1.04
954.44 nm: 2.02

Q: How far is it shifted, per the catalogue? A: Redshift 0.961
